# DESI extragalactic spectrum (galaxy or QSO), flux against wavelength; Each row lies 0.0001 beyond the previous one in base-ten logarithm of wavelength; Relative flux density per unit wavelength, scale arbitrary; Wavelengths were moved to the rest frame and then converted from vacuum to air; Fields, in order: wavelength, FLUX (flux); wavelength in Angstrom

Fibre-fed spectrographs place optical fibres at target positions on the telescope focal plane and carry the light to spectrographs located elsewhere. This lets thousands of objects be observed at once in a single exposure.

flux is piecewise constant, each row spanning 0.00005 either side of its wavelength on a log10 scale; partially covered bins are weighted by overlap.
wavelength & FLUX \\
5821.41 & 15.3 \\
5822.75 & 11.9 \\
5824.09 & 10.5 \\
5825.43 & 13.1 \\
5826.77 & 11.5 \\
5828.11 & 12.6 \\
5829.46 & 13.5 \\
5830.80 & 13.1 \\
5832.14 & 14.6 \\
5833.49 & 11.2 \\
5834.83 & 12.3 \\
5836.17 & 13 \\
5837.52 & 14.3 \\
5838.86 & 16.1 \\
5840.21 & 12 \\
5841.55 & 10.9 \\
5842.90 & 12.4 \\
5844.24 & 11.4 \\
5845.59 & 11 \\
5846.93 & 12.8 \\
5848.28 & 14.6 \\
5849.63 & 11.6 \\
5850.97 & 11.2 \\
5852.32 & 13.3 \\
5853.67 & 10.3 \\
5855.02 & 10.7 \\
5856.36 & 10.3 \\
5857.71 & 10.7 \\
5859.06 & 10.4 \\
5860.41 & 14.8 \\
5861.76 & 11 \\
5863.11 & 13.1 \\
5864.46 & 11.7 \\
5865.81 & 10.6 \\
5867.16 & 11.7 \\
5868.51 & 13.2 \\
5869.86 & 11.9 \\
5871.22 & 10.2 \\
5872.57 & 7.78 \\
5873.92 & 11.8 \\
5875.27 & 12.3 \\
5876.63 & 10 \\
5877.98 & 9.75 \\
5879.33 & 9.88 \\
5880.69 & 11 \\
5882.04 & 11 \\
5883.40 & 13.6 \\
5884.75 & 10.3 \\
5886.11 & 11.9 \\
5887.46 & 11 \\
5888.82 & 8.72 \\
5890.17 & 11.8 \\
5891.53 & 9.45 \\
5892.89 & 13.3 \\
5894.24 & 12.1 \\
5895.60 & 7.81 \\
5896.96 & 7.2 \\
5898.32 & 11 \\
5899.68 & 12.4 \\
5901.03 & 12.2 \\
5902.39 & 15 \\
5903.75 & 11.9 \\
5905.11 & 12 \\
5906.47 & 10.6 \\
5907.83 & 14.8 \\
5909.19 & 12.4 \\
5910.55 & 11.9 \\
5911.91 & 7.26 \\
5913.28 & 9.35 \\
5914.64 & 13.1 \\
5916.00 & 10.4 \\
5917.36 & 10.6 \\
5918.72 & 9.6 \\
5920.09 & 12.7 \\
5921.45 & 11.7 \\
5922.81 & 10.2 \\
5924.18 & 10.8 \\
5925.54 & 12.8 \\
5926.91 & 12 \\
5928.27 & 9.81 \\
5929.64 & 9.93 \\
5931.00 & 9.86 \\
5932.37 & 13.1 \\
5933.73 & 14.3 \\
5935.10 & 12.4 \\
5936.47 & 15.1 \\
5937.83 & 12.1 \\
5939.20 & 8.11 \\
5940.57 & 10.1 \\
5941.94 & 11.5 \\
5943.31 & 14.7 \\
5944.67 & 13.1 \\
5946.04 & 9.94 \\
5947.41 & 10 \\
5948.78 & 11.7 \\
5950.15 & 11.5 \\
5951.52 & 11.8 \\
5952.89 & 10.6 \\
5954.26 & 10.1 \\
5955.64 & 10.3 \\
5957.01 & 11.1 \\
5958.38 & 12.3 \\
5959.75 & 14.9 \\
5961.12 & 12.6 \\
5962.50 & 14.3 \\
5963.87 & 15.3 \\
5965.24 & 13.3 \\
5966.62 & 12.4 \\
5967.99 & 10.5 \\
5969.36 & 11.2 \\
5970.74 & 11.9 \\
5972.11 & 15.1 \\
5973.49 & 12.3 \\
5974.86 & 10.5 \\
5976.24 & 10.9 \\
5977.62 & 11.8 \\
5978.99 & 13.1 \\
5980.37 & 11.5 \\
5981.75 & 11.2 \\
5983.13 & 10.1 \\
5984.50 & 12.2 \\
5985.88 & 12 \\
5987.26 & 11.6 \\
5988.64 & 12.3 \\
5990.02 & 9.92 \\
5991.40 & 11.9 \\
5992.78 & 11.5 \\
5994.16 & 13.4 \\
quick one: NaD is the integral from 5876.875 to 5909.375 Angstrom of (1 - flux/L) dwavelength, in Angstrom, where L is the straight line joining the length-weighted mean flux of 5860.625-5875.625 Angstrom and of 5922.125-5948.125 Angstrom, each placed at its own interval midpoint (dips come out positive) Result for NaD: 0.7 Angstrom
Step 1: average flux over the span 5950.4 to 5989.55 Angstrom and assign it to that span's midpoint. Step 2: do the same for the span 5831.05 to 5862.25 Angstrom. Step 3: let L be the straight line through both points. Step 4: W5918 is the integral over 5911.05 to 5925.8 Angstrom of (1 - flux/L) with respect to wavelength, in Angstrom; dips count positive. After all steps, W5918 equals 1.7 Angstrom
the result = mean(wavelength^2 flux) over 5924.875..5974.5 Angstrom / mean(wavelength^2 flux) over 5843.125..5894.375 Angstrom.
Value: 1.08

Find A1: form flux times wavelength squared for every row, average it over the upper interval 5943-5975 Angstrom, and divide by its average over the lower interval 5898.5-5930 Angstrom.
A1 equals 1.08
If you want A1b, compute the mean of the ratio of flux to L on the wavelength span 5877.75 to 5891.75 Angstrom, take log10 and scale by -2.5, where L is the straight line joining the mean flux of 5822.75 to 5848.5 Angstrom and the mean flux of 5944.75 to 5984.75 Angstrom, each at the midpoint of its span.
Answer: 0.141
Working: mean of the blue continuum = 12.6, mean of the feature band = 10.8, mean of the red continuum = 11.9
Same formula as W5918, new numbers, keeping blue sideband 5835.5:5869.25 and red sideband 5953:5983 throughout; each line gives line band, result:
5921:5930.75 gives 0.9 Angstrom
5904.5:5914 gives 0.7 Angstrom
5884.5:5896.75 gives 1.6 Angstrom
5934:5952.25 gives 0.6 Angstrom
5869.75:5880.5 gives 1.5 Angstrom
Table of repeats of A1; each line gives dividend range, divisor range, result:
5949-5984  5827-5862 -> 1.02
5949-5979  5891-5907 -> 1.10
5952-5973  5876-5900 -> 1.19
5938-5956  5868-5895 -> 1.03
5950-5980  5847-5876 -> 1.09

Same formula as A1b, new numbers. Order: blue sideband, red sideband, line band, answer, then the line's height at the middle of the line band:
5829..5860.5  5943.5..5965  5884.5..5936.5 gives 0.08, 12.2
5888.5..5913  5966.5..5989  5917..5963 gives -0.01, 11.5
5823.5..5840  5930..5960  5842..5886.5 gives 0.10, 12.6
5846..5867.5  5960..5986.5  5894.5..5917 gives 0.07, 12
